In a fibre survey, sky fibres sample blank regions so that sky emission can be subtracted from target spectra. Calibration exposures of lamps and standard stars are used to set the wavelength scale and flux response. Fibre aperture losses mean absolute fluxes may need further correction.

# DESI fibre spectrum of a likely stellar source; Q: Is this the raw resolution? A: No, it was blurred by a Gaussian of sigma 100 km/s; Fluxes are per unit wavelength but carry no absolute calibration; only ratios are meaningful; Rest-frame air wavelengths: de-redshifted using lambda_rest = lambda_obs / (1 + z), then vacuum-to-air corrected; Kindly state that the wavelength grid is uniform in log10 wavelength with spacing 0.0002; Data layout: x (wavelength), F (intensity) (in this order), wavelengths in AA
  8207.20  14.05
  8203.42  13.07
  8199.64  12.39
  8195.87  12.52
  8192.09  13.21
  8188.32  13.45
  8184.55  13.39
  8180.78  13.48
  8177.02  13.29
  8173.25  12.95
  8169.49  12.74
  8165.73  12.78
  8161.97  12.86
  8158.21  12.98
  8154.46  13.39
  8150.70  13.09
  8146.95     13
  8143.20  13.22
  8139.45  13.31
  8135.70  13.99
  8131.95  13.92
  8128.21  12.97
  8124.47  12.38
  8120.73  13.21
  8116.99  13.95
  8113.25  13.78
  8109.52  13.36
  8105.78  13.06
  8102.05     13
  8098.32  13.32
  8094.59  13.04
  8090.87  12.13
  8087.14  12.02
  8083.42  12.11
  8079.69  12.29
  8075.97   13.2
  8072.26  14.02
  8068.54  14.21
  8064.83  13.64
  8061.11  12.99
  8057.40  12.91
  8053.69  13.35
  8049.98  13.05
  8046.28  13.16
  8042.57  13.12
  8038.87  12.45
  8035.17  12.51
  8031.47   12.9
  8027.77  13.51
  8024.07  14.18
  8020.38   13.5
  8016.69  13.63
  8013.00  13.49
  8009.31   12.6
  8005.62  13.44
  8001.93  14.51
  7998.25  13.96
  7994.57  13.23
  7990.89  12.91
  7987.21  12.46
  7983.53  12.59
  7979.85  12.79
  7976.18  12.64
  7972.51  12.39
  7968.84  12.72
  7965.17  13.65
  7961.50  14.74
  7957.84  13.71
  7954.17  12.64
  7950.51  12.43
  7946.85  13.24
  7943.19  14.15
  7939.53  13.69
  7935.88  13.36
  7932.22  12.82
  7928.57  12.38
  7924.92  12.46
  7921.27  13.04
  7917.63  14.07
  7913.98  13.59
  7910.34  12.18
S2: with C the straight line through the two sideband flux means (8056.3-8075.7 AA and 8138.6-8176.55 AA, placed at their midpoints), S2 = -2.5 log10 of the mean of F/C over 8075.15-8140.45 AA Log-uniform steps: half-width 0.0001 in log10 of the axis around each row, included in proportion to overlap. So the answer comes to 0.02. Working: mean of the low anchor 13.6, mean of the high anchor 13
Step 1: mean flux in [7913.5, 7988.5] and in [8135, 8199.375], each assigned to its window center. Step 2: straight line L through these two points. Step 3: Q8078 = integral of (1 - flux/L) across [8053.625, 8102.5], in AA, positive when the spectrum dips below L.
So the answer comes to 0.4 AA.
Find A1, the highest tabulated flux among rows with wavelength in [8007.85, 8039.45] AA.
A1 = 14.18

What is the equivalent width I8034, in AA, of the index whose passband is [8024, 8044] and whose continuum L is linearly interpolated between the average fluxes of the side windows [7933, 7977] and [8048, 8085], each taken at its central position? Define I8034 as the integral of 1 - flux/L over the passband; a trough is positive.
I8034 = 0.3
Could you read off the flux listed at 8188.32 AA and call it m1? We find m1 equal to 13.45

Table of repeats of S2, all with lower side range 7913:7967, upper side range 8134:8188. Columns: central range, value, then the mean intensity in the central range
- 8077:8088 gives 0.086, 12.2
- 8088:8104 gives 0.034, 12.8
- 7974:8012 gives 0.015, 13.1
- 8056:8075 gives -0.025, 13.6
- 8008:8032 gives -0.014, 13.4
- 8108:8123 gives -0.027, 13.5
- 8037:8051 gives 0.026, 12.9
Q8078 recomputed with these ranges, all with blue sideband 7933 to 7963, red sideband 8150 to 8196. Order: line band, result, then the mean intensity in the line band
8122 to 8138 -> -0.2 AA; 13.3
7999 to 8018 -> -0.3 AA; 13.6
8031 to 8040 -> 0.5 AA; 12.6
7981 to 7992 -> 0.6 AA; 12.6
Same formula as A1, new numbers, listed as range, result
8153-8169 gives 13.39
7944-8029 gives 14.74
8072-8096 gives 14.02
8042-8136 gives 14.21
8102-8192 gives 13.99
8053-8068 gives 13.64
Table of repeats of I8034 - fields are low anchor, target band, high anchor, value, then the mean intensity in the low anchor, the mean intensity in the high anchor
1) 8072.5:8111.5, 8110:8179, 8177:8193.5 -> -0.4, 12.8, 13.4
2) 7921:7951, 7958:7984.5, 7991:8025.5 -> 0.4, 13.1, 13.6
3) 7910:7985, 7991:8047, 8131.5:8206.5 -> -0.9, 13.1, 13.1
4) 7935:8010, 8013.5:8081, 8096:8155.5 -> 0.0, 13.2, 13.3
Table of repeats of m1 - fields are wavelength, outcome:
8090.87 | 12.13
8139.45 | 13.31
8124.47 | 12.38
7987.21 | 12.46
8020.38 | 13.5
